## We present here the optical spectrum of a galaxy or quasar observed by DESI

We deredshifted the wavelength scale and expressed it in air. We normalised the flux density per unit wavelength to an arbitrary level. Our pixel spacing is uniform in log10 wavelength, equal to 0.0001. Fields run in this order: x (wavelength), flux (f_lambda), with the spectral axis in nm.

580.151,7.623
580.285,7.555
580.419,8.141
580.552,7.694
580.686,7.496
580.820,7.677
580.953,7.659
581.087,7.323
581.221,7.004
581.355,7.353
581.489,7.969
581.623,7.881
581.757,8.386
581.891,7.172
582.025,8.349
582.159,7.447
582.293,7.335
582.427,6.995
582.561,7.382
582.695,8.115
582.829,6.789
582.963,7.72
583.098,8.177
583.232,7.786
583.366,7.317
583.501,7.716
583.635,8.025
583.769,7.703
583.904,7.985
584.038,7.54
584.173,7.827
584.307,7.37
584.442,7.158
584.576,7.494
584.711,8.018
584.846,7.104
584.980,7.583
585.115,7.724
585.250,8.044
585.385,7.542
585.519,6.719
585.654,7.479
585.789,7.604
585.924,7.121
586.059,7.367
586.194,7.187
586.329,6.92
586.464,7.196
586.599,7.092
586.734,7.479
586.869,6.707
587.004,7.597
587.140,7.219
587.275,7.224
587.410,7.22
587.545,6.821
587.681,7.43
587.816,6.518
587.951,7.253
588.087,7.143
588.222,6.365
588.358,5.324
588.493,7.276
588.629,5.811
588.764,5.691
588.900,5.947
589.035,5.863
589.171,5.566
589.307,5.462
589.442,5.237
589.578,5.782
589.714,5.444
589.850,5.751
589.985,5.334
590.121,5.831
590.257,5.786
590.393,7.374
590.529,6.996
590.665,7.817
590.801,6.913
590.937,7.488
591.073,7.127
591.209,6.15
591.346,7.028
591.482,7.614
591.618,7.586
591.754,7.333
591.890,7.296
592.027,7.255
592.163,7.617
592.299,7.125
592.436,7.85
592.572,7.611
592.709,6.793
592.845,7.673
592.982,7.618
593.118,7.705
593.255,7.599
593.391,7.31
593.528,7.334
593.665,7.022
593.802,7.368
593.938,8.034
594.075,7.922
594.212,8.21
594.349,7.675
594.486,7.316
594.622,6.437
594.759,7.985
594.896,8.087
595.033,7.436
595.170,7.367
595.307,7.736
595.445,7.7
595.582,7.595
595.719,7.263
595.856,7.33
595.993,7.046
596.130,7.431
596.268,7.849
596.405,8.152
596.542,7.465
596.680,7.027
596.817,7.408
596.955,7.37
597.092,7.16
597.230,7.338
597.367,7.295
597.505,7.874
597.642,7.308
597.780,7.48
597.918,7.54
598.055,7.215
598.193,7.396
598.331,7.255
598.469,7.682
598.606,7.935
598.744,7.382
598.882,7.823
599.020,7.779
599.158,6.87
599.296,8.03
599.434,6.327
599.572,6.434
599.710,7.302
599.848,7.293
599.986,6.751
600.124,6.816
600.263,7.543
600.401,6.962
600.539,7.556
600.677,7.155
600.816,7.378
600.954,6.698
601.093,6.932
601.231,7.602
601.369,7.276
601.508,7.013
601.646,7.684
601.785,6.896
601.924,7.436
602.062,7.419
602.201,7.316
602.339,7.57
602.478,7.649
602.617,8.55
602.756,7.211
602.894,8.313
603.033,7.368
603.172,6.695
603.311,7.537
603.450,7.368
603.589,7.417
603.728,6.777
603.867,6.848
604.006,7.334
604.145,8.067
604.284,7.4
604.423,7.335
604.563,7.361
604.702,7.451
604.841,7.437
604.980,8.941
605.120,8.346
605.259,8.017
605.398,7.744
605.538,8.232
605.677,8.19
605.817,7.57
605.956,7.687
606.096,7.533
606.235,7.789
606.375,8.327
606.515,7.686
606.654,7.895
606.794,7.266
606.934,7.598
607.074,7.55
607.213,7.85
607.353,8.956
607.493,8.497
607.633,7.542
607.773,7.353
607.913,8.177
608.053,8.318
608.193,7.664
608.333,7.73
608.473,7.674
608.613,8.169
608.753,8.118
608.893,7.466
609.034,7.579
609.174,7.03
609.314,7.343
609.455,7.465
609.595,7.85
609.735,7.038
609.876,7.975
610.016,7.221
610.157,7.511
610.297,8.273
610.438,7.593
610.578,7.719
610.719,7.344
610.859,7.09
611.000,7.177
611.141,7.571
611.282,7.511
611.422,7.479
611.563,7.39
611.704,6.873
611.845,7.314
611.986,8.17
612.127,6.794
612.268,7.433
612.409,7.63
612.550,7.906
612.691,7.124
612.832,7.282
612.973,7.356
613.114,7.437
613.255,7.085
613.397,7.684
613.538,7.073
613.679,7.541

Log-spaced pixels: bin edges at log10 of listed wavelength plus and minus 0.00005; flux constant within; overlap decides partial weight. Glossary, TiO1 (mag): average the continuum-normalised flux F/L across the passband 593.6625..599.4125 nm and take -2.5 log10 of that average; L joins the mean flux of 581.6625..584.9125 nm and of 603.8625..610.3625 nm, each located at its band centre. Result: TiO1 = 0.03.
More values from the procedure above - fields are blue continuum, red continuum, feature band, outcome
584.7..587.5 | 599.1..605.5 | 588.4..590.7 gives 0.214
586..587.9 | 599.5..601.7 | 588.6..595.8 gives 0.021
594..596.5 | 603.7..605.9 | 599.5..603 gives 0.051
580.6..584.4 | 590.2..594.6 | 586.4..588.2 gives 0.054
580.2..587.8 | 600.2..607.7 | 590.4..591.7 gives 0.048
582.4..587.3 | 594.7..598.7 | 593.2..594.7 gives 0.002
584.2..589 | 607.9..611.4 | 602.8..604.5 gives 0.015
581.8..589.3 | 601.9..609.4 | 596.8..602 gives 0.037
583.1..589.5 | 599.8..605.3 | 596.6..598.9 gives -0.017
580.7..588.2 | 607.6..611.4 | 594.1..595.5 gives -0.012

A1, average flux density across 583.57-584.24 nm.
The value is 7.82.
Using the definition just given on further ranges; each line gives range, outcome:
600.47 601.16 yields 7.14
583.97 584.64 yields 7.49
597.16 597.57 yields 7.49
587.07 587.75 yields 7.18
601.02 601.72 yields 7.29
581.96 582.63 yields 7.51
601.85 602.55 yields 7.48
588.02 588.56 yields 6.53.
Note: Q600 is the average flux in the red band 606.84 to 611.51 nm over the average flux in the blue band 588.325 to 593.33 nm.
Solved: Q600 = 1.1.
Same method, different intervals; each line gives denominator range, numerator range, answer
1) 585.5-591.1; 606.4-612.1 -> 1.15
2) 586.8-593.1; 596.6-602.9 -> 1.09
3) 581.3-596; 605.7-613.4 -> 1.06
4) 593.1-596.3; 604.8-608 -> 1.05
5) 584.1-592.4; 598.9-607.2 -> 1.08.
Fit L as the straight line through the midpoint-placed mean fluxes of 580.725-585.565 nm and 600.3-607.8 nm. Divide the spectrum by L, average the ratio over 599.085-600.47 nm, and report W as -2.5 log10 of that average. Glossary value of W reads 0.08 mag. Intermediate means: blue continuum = 7.6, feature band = 7.04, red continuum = 7.59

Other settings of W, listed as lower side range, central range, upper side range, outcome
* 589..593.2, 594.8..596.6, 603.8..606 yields -0.070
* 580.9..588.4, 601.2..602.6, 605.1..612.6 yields 0.026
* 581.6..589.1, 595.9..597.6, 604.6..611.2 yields 0.010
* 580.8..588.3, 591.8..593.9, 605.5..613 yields 0.012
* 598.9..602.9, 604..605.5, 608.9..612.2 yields -0.063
